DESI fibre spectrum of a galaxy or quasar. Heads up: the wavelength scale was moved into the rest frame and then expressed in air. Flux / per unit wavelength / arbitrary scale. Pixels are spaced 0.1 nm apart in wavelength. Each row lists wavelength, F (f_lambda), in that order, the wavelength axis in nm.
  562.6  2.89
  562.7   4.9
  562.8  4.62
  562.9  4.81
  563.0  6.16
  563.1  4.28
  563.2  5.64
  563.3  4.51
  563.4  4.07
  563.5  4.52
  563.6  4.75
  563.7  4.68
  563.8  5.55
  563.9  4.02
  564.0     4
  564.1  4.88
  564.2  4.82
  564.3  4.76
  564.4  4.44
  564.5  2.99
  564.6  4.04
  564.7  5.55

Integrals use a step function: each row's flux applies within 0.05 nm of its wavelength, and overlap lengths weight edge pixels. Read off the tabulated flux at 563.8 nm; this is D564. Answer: 5.55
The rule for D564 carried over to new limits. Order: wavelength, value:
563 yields 6.16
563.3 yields 4.51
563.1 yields 4.28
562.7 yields 4.9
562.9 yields 4.81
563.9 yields 4.02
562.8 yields 4.62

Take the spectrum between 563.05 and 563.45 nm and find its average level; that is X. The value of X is 4.62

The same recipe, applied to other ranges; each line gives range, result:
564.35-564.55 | 3.71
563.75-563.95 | 4.78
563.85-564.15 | 4.3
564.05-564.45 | 4.72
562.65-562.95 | 4.78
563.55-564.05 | 4.6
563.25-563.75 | 4.51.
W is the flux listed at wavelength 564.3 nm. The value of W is 4.76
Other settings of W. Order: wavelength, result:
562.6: 2.89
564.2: 4.82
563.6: 4.75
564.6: 4.04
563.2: 5.64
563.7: 4.68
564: 4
